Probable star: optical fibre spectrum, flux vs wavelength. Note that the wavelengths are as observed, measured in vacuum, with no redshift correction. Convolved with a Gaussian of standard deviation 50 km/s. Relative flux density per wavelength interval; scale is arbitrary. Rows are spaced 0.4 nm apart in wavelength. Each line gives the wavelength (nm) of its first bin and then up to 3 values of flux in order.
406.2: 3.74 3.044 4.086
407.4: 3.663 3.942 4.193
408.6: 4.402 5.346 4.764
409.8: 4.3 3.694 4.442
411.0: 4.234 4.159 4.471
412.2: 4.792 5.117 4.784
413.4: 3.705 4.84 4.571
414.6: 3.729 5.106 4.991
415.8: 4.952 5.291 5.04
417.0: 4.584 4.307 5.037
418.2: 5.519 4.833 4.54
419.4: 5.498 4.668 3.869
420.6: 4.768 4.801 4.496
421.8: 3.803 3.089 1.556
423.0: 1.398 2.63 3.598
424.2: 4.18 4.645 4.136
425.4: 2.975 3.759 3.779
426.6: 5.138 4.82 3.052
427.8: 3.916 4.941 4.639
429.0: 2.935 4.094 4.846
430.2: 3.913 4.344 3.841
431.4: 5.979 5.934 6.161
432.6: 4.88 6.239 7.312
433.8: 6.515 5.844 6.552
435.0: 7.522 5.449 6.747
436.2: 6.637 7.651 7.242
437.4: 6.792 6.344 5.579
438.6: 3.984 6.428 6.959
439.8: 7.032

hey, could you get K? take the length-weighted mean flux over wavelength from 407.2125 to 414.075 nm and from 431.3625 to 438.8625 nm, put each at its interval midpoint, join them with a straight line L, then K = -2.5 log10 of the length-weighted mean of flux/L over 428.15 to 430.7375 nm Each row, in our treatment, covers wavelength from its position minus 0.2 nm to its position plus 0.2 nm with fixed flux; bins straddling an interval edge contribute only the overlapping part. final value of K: 0.36 mag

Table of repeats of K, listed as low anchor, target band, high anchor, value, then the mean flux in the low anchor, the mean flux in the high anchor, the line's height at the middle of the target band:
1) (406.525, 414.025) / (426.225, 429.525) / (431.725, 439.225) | 0.341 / 4.34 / 6.31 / 5.72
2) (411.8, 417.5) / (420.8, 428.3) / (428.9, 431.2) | 0.153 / 4.7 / 4.04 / 4.28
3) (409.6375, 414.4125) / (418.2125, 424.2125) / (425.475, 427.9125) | 0.079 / 4.42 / 4.03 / 4.18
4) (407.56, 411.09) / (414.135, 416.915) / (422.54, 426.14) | -0.223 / 4.36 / 3.3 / 3.92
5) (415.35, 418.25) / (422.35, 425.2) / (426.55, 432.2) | 0.426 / 4.94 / 4.5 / 4.69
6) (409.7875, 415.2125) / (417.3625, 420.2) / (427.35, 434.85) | -0.050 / 4.43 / 5.11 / 4.66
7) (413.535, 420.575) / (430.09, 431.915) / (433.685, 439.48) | 0.234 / 4.78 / 6.4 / 5.94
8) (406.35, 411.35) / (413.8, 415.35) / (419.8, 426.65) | -0.151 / 4.17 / 3.68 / 3.98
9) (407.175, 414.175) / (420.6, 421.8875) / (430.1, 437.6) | 0.158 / 4.41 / 6.11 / 5.18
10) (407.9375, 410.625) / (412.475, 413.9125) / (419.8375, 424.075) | -0.108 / 4.44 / 3.46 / 4.14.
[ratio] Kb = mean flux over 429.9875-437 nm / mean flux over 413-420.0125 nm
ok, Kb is 1.3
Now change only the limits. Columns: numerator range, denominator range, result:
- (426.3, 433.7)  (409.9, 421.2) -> 1.04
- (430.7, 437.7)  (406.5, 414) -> 1.45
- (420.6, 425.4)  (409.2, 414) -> 0.79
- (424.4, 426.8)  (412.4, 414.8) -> 0.91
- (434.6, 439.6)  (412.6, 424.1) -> 1.50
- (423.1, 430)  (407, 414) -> 0.90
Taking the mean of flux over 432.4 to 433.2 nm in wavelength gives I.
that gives 5.56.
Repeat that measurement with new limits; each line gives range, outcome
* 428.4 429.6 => 3.89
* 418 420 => 5.01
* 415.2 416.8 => 5.07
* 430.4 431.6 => 4.72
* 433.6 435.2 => 6.61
